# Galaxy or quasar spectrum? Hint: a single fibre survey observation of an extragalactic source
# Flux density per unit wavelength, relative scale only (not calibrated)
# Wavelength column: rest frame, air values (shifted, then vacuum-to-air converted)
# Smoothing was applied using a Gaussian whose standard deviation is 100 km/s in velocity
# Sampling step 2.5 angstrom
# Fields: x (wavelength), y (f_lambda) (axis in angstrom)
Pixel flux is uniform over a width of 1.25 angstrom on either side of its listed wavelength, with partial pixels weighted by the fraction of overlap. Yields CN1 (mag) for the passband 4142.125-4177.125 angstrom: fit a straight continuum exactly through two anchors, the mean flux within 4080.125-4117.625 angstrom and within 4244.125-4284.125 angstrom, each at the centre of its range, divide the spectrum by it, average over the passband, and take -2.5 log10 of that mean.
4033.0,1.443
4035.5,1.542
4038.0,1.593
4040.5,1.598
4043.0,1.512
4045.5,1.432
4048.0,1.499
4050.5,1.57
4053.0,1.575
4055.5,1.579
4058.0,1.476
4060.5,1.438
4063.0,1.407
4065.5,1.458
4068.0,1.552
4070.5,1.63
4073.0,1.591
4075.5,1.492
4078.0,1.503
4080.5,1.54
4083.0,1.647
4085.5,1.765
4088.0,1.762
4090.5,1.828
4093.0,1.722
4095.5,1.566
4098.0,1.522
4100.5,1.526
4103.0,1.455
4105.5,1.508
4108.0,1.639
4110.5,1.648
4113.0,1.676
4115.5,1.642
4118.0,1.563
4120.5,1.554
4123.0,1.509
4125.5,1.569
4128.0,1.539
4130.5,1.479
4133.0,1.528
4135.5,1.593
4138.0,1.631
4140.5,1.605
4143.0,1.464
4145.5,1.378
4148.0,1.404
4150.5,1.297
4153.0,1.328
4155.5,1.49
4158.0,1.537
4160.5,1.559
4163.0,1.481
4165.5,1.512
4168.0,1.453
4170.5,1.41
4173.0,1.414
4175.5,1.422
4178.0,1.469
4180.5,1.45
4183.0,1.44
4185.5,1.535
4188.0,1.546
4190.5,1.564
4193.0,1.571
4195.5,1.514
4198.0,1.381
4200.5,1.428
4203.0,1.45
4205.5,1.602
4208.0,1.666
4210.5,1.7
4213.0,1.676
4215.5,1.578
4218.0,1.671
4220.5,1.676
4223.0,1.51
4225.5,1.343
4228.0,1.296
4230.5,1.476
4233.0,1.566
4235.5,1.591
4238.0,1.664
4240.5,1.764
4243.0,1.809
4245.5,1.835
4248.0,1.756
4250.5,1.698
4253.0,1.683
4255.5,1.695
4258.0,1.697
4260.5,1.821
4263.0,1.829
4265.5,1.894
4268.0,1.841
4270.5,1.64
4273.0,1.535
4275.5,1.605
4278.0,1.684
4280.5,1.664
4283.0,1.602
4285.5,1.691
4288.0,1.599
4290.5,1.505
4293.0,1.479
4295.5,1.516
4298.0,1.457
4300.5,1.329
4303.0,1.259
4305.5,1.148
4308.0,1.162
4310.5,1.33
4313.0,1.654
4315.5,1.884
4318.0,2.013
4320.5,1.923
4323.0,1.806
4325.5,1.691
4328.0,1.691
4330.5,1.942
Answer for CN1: 0.157 mag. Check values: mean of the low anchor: 1.63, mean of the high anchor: 1.72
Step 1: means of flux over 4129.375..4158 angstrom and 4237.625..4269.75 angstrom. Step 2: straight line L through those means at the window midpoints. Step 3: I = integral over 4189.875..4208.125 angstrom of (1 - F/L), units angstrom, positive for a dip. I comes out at 1.25 angstrom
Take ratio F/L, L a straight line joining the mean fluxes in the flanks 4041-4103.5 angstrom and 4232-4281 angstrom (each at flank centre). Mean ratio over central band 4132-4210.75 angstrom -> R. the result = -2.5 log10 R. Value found 0.11 mag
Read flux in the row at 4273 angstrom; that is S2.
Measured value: 1.535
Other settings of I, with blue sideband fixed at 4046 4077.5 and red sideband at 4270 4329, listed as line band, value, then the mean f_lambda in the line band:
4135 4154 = 1.0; 1.46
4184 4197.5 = 0.1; 1.53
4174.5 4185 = 0.6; 1.45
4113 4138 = -0.5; 1.56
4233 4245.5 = -1.1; 1.71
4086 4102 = -1.4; 1.66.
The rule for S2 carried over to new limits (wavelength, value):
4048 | 1.499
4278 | 1.684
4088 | 1.762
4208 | 1.666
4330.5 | 1.942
